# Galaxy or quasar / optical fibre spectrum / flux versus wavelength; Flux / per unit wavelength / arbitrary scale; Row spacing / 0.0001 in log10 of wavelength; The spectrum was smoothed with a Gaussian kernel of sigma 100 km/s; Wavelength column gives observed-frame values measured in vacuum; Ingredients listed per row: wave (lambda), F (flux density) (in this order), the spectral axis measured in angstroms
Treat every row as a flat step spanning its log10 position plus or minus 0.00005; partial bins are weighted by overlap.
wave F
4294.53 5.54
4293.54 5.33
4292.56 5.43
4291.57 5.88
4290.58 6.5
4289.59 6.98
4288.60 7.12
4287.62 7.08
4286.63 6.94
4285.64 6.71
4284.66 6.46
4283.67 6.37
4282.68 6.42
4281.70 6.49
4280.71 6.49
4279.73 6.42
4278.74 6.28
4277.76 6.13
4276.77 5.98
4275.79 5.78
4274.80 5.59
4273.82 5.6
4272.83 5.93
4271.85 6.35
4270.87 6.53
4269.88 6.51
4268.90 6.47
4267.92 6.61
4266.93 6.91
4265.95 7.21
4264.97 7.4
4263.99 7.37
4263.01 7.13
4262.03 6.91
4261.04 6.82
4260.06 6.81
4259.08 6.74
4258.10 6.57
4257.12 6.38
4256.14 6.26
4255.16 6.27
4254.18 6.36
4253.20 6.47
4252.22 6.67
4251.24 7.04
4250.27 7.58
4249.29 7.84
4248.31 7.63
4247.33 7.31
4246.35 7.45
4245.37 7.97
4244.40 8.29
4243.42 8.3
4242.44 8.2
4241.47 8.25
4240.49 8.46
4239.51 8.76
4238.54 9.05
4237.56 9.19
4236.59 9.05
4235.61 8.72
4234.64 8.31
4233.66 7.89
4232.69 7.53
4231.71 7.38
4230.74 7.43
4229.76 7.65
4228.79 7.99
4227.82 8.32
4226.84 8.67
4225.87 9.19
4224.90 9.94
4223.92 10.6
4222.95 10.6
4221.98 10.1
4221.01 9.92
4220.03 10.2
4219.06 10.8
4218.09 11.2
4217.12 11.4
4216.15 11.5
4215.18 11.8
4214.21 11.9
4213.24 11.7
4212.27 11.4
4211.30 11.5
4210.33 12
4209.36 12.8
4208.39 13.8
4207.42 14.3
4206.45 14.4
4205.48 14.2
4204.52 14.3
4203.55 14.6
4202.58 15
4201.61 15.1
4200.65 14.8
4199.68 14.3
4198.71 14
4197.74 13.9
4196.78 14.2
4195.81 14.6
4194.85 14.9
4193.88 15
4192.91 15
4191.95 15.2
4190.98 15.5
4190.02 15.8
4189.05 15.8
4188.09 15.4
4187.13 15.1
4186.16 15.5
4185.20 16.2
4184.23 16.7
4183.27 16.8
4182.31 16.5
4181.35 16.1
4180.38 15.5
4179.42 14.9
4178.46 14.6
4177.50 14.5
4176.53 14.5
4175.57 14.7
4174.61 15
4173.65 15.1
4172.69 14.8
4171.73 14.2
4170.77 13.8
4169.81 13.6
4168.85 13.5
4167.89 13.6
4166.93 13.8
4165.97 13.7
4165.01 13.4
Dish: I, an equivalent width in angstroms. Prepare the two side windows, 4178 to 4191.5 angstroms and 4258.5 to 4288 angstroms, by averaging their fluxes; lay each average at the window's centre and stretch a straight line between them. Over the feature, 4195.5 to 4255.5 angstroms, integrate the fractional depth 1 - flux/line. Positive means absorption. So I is 7.3 angstroms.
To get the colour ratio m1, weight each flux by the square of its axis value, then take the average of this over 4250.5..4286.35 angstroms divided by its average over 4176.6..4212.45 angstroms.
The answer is 0.46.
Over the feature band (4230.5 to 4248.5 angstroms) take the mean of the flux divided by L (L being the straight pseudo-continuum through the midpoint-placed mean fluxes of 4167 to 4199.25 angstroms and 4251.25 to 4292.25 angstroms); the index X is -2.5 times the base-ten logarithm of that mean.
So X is 0.17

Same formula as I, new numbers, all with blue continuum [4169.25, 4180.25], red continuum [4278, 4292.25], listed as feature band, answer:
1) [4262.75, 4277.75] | 2.3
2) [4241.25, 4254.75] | 2.6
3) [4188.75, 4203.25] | -2.1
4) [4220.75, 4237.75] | 2.9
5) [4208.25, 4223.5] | 0.3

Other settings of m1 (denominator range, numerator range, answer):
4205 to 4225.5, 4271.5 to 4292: 0.56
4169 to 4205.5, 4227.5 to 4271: 0.51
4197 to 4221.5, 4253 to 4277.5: 0.52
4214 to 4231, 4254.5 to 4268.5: 0.70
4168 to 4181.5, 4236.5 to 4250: 0.58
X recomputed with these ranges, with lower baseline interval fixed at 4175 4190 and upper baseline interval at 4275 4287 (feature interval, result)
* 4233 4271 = 0.21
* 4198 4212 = -0.04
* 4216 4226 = 0.14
